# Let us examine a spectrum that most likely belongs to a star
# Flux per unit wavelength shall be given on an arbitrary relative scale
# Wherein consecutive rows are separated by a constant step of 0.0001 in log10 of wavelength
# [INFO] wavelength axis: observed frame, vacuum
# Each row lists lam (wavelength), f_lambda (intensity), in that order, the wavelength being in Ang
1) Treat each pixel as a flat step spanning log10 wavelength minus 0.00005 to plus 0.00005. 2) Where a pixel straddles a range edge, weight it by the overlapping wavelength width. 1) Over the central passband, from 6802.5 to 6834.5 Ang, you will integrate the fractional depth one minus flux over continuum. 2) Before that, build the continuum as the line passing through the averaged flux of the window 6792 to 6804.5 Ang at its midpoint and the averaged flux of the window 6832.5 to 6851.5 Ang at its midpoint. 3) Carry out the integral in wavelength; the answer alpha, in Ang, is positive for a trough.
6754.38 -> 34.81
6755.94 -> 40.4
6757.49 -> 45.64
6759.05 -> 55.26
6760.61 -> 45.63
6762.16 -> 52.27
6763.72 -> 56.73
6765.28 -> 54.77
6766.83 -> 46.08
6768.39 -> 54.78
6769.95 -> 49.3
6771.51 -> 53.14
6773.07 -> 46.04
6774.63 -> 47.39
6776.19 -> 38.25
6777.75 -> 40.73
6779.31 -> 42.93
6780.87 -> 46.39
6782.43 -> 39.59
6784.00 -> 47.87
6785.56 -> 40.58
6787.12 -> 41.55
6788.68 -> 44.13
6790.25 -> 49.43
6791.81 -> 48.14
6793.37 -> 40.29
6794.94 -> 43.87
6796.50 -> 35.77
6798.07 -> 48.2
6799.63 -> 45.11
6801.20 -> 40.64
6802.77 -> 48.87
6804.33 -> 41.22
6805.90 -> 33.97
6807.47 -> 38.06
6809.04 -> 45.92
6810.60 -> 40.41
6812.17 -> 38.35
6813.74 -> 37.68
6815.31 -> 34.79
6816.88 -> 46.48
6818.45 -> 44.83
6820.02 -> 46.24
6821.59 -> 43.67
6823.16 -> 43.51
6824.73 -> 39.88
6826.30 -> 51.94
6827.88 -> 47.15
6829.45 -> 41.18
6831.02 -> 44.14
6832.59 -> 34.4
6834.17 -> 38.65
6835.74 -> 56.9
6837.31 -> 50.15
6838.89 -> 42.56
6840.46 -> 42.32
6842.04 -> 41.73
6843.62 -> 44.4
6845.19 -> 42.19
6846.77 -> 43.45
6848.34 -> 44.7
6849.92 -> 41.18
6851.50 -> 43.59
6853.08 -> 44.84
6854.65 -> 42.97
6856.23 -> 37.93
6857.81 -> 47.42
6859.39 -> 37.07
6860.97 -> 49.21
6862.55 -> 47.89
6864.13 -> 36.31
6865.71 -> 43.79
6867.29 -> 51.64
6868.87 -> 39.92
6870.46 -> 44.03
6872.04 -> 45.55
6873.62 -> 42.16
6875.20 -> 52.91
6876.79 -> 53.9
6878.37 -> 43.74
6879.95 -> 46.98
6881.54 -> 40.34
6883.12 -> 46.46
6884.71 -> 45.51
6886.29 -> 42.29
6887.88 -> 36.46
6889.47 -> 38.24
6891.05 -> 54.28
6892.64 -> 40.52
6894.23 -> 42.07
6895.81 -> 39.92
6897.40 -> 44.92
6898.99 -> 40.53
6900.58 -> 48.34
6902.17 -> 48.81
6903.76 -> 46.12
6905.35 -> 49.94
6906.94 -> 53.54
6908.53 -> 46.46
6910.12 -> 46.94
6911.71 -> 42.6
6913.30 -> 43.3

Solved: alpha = 1.2 Ang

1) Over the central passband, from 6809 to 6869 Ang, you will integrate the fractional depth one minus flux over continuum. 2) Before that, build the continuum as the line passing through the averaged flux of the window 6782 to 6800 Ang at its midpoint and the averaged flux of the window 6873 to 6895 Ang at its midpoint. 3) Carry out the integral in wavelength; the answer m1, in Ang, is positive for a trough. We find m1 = 1.2 Ang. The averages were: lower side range 43.8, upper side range 44.7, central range 43.4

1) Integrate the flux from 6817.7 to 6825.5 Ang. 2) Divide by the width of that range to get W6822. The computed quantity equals 43.6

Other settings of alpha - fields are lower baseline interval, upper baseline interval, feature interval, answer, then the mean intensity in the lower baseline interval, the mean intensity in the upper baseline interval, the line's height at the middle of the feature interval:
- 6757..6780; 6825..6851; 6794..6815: 2.3 Ang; 48.6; 44.1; 46.3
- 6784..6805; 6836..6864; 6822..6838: -0.3 Ang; 43.9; 43.8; 43.8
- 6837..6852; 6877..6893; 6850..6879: -0.6 Ang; 43.4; 43.9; 43.7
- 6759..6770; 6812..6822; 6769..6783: 1.3 Ang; 51.8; 41.8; 49.6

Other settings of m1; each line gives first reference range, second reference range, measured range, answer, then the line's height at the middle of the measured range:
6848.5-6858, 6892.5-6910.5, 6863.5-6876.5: -0.3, 43.9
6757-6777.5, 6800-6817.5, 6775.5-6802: 1.0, 44.9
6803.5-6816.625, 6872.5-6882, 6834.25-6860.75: -0.3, 43.4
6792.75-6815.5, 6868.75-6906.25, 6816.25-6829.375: -1.0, 41.9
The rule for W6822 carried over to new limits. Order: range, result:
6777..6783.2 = 42.4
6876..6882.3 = 46.3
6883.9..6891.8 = 43.3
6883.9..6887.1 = 43.8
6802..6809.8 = 41.6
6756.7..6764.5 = 51.1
